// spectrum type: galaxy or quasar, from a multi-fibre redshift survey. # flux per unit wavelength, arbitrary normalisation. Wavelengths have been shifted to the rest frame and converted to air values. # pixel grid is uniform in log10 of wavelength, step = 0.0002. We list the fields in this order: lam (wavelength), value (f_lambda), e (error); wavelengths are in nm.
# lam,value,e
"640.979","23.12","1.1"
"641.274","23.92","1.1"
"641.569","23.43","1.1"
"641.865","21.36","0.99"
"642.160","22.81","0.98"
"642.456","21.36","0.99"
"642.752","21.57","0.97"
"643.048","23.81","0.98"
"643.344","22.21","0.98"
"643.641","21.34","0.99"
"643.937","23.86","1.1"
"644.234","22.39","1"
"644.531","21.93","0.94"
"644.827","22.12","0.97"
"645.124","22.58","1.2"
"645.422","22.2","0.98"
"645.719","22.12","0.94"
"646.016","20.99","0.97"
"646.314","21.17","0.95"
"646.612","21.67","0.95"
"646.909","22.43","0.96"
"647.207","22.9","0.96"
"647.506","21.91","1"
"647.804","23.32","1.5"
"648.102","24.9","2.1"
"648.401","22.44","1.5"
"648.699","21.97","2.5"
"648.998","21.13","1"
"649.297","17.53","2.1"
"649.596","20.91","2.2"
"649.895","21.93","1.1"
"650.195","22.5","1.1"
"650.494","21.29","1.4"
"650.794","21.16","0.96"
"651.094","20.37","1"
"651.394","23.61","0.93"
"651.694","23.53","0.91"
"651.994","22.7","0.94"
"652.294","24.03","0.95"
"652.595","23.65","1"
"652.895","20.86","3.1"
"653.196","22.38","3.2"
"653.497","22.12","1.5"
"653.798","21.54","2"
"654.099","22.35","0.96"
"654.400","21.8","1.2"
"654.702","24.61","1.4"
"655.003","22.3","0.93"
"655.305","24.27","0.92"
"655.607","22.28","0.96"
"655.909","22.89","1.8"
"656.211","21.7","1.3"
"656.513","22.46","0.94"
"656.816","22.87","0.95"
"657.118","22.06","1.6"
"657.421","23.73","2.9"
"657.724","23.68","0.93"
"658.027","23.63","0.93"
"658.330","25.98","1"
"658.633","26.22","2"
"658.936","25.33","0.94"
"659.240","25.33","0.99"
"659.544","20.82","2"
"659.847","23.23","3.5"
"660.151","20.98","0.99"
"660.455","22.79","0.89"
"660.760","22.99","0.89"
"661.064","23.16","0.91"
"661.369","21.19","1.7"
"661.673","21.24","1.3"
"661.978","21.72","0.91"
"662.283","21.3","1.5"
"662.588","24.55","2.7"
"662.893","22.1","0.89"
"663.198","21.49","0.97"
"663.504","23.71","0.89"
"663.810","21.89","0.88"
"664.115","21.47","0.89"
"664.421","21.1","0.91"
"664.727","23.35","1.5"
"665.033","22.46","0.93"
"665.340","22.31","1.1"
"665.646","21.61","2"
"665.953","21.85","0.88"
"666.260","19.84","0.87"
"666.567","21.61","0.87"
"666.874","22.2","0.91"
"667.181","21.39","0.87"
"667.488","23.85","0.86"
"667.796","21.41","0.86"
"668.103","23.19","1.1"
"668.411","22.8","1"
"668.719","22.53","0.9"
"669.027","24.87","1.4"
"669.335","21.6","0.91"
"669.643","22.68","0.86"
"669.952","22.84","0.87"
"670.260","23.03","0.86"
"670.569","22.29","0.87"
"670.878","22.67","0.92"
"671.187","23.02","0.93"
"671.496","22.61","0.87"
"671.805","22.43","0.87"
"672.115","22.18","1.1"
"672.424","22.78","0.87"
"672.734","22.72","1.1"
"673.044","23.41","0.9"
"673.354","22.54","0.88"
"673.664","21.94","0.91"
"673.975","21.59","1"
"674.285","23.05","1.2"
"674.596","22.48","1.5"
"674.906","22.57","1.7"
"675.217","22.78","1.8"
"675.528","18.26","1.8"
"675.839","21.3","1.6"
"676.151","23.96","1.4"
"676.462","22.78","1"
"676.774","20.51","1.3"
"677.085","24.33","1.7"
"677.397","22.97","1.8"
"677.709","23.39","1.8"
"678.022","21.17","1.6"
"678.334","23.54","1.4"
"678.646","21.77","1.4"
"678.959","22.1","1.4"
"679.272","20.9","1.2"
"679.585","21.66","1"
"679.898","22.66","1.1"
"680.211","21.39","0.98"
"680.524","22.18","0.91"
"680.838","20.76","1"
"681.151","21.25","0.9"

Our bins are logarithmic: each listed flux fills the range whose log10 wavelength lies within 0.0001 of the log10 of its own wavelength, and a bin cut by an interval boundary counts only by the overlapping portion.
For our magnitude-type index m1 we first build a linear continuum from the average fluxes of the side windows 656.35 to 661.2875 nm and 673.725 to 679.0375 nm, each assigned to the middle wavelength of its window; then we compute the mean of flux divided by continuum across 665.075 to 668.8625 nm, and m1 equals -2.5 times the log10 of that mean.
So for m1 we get 0.040 mag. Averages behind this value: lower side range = 23.4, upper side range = 22.3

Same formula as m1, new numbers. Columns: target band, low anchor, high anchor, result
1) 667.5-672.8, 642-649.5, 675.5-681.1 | -0.032 mag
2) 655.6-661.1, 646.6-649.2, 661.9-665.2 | -0.045 mag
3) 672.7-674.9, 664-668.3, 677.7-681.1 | -0.030 mag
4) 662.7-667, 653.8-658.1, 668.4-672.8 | 0.040 mag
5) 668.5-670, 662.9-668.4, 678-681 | -0.043 mag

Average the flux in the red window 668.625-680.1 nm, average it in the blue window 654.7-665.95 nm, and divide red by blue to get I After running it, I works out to 0.98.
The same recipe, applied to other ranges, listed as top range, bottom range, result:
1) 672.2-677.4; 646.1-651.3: 1.03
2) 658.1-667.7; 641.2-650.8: 1.02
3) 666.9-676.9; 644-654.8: 1.01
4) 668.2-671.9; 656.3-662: 0.98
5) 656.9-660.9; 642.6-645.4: 1.05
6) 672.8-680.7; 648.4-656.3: 1.00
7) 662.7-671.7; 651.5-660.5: 0.97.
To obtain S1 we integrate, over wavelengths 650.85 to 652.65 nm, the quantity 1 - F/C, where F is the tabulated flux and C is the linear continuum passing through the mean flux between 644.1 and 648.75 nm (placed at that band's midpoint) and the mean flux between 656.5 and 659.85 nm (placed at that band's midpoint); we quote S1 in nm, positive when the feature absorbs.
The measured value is 0.01 nm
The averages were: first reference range 22.3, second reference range 23.9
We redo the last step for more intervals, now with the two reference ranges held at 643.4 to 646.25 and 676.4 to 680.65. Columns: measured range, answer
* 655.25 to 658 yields -0.09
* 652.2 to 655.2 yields -0.05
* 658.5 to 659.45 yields -0.13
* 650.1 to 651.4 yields 0.04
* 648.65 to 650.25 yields 0.09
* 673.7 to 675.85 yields 0.04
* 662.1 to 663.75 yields -0.03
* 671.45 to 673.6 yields -0.04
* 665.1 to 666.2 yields 0.02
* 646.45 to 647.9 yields -0.02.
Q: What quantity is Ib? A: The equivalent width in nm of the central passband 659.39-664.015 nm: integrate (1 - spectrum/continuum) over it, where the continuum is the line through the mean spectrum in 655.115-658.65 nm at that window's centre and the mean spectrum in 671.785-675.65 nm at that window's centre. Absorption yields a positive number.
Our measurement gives 0.17 nm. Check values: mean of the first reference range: 23.4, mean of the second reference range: 22.2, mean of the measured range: 22.2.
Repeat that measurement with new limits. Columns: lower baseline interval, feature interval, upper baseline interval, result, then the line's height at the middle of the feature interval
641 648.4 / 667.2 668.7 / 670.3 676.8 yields -0.021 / 22.3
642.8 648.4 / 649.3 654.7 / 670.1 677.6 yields 0.077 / 22.4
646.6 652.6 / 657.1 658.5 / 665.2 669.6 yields -0.115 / 22.2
